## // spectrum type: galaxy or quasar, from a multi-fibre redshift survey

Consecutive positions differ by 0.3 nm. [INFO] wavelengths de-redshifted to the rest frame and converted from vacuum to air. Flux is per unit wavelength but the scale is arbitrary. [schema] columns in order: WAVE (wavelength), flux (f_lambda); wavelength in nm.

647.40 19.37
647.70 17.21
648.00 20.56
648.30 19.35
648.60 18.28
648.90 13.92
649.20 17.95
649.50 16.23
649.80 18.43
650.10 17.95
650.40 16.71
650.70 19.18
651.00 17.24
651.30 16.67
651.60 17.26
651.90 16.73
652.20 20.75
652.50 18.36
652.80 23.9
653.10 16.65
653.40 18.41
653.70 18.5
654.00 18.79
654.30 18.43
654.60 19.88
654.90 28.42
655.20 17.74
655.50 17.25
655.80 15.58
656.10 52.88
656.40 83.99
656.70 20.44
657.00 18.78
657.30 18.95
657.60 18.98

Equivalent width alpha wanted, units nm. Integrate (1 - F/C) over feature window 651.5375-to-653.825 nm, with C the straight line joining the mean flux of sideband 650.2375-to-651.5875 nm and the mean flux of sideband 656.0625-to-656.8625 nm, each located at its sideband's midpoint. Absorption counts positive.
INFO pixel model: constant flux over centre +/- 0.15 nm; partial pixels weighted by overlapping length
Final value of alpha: 0.737 nm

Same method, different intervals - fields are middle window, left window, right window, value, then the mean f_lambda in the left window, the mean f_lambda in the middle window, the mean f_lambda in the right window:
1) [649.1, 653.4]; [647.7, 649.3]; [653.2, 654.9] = 0.14 nm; 17.9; 18.2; 19.6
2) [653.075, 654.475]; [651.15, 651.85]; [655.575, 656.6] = 0.59 nm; 16.9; 18.3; 46.9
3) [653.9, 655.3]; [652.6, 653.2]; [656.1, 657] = 0.51 nm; 20.4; 20.8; 46.8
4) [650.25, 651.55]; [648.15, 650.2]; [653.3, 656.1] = 0.08 nm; 17.4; 17.4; 21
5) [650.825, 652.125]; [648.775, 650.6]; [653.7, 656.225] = 0.12 nm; 17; 17.2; 23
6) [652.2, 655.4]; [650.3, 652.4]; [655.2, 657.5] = 0.57 nm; 17.8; 19.9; 31.3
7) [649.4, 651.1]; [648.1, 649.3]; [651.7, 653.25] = 0.05 nm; 17.5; 17.7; 19.2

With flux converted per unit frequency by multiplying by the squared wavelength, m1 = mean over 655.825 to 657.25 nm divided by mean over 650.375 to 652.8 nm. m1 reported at 2.21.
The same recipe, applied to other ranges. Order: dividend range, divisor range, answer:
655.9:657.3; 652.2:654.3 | 2.12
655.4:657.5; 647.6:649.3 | 1.87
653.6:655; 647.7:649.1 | 1.17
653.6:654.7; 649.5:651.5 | 1.09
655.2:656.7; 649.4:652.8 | 2.12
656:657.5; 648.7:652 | 2.25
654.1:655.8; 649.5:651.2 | 1.14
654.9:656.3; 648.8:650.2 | 1.70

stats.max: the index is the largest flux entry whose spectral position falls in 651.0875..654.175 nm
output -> 23.9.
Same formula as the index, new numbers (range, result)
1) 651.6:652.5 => 20.75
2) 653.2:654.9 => 28.42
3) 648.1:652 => 19.35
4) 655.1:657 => 83.99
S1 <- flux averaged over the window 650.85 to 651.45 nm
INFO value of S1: 17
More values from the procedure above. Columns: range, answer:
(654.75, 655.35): 23.1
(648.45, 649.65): 16.6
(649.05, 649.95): 17.5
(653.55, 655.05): 20.8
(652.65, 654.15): 19.2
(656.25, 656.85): 52.2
